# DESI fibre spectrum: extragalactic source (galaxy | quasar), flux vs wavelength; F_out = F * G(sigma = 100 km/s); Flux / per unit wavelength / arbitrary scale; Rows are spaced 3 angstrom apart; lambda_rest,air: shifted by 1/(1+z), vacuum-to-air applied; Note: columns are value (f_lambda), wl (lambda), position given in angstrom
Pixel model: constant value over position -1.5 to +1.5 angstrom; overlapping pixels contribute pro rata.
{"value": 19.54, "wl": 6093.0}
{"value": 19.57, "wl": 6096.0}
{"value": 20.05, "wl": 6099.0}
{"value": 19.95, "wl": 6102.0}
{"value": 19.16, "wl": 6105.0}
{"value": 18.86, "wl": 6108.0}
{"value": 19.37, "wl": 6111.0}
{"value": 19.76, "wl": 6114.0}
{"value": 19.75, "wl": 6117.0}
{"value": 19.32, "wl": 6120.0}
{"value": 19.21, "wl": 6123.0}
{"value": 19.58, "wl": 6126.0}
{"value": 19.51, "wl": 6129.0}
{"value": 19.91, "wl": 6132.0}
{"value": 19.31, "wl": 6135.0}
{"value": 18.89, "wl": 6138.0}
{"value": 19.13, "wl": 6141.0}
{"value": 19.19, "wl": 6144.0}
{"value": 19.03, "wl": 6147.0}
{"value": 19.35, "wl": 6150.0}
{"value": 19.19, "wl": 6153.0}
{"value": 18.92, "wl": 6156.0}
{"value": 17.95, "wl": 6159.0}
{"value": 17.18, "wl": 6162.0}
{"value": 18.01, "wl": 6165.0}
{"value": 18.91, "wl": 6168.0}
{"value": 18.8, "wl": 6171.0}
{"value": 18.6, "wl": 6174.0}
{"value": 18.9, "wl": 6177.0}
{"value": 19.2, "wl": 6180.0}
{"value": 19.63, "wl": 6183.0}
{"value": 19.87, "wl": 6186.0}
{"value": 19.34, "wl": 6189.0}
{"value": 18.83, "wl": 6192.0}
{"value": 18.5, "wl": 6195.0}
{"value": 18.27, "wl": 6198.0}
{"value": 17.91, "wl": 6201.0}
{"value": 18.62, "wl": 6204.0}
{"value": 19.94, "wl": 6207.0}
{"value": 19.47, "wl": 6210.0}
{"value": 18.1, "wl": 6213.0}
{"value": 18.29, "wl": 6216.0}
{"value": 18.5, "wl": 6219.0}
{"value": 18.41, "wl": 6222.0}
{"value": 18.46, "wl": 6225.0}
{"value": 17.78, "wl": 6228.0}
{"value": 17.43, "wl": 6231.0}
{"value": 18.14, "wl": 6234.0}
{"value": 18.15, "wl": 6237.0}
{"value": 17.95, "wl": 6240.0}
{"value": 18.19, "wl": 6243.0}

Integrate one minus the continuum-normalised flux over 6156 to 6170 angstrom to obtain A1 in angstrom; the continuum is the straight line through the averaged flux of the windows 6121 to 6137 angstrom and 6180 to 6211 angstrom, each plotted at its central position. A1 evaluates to 0.81 angstrom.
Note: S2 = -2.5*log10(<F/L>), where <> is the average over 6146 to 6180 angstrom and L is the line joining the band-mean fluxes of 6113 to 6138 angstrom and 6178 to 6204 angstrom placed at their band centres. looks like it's 0.03 mag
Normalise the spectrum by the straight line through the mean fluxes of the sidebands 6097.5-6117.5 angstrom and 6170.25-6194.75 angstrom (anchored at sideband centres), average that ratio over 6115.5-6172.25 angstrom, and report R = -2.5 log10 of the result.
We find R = 0.02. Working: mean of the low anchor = 19.5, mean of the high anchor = 19.1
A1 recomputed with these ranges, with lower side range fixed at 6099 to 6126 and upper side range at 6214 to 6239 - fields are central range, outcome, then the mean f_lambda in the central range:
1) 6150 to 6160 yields 0.1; 18.8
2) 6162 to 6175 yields 0.3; 18.4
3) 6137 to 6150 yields 0.0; 19.1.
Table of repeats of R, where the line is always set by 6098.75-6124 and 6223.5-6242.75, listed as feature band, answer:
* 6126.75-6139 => -0.013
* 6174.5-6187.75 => -0.041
